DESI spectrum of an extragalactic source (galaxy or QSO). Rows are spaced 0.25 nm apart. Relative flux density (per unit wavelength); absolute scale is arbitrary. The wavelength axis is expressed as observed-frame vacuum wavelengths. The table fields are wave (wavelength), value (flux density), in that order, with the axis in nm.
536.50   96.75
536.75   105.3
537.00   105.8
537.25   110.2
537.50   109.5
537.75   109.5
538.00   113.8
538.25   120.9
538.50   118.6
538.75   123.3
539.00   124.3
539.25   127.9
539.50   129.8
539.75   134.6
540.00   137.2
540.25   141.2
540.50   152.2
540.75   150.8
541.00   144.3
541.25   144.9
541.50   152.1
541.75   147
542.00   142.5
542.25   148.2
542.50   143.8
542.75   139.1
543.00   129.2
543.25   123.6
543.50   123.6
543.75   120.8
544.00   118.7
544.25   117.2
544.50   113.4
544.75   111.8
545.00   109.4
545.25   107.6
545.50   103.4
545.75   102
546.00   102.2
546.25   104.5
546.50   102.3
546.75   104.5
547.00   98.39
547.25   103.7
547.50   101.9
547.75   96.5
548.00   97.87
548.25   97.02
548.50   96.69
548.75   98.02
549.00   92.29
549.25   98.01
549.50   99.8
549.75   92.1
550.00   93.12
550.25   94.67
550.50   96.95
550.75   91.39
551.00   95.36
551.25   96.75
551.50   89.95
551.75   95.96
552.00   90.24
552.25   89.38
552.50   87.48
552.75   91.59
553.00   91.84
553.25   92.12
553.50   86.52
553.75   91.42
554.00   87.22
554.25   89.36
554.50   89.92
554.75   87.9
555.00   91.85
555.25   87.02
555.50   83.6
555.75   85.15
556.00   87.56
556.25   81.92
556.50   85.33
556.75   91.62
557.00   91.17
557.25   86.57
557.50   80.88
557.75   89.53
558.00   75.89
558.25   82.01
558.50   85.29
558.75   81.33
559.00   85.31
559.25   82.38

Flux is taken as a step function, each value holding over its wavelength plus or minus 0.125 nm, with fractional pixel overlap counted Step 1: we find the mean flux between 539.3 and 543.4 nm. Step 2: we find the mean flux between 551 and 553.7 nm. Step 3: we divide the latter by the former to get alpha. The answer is 0.65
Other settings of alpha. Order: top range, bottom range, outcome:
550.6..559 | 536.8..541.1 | 0.70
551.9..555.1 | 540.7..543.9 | 0.65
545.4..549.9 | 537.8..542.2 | 0.73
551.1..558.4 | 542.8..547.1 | 0.79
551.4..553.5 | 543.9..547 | 0.84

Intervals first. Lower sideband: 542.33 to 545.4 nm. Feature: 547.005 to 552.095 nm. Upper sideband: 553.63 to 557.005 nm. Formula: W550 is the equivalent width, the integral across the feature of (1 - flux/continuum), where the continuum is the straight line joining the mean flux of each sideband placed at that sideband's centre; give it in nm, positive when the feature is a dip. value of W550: 0.43 nm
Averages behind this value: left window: 122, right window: 87.8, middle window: 96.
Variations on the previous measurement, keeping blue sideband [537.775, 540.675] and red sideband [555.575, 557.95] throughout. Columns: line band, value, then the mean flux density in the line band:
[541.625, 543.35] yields -0.26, 139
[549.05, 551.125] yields 0.15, 95.1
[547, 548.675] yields 0.14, 98.9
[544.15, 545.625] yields 0.06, 110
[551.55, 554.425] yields 0.16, 90.3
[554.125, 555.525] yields 0.04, 88.6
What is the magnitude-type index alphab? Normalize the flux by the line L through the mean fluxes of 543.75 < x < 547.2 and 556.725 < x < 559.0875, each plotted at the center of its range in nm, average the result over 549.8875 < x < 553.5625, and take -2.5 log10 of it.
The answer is 0.04 mag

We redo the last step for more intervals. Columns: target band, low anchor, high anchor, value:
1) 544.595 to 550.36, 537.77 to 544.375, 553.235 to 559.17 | 0.13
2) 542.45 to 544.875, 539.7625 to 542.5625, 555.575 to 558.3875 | 0.11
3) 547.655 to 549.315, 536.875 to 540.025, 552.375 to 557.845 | 0.05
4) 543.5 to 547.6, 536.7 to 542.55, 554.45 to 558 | 0.07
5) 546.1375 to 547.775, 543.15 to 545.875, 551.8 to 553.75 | 0.05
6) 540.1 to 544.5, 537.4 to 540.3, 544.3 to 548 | -0.19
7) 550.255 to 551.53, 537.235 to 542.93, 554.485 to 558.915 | 0.09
